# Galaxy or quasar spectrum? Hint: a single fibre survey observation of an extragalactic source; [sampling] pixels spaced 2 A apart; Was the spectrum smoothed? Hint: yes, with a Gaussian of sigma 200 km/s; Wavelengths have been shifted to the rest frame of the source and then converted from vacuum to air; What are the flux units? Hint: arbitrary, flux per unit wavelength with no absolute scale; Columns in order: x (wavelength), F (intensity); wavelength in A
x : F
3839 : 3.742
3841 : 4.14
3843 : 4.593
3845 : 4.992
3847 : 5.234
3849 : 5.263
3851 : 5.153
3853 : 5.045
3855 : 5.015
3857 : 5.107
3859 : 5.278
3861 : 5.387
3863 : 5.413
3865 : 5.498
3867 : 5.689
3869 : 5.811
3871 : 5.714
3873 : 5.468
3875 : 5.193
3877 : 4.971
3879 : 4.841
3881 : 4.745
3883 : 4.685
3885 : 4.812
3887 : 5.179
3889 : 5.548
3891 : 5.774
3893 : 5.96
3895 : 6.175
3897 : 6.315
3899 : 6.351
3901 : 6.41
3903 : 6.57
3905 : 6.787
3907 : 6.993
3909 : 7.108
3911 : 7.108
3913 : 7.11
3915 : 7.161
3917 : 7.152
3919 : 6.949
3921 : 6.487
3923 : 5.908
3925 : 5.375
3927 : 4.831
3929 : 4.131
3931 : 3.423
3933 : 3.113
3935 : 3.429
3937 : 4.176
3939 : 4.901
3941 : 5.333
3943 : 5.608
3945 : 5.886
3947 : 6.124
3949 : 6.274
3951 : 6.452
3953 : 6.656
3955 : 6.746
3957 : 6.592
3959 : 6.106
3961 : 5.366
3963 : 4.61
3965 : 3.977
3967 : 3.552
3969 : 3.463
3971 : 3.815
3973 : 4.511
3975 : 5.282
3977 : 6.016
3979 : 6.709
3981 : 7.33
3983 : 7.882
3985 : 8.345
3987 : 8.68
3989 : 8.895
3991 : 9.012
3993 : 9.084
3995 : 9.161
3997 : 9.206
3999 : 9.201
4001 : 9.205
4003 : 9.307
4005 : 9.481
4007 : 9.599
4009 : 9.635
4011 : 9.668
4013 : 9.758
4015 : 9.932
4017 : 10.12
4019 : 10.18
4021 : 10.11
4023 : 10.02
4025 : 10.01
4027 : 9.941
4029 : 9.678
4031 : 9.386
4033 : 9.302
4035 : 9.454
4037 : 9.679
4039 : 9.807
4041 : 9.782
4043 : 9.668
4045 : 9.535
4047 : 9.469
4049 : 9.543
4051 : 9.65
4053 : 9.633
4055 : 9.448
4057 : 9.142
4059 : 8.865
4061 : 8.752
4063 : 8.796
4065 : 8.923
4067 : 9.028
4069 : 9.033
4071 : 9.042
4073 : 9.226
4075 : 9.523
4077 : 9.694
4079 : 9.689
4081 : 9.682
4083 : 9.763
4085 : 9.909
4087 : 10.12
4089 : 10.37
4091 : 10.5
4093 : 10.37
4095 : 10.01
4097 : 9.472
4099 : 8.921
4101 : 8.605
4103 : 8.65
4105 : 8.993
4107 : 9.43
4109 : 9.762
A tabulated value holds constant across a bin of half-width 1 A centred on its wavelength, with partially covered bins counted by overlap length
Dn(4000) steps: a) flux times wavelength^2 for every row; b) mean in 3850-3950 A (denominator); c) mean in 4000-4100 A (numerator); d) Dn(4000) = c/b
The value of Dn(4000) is 1.9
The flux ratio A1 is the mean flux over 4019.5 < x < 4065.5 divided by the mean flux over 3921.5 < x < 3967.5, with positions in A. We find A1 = 1.83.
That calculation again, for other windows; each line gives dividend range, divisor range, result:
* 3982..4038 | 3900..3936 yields 1.60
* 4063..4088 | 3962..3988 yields 1.65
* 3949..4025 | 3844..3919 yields 1.33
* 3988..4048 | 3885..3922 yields 1.48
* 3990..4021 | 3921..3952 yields 1.89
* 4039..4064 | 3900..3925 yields 1.39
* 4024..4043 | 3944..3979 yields 1.79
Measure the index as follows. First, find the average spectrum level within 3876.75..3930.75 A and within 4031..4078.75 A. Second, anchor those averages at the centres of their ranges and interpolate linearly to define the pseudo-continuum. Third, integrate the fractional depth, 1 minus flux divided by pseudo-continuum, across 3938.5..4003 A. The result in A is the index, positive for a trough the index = 7.72 A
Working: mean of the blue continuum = 5.96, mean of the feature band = 6.62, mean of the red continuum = 9.35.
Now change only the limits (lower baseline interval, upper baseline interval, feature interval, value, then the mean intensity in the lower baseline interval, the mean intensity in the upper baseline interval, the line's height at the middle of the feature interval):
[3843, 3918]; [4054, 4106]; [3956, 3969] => 4.2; 5.74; 9.4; 7.25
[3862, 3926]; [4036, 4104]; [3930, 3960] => 7.0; 5.98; 9.48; 6.99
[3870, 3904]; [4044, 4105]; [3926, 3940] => 5.4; 5.57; 9.44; 6.52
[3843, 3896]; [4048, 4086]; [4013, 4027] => -2.8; 5.29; 9.33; 8.37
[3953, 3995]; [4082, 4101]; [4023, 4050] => -4.7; 6.38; 9.87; 8.23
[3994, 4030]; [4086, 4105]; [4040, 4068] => 1.0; 9.68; 9.63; 9.66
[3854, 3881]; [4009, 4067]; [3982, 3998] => -0.8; 5.32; 9.57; 8.37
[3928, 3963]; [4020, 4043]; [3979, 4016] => -4.8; 5.29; 9.74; 7.98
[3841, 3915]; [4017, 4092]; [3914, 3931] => 2.0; 5.65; 9.58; 6.64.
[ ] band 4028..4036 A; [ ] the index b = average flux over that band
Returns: 9.46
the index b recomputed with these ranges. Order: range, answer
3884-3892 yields 5.33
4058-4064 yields 8.8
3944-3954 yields 6.28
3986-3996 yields 8.97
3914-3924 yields 6.73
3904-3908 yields 6.89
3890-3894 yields 5.87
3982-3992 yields 8.56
